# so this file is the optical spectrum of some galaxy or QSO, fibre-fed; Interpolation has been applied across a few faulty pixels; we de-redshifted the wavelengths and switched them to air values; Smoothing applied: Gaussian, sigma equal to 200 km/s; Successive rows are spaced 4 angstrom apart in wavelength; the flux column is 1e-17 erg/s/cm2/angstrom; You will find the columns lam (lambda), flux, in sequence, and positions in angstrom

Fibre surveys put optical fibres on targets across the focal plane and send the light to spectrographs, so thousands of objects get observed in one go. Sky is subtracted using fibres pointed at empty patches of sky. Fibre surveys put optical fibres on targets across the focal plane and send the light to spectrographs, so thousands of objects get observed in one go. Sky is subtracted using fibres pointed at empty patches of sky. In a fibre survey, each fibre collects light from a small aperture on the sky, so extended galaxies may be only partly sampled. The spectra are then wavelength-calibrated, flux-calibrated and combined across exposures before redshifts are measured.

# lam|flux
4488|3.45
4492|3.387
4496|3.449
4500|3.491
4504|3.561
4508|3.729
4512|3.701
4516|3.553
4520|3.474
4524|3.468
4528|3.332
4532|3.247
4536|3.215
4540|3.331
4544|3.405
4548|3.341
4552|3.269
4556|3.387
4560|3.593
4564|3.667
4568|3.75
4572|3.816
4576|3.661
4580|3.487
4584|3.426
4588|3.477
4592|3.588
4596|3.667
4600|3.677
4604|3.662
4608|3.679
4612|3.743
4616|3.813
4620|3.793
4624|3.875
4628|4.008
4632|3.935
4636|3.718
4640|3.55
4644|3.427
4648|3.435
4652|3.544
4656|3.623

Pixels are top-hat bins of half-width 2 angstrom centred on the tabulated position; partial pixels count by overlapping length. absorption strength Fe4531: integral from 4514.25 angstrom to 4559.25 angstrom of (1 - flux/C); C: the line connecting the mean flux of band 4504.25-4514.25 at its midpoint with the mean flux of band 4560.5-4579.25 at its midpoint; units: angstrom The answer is 3.89 angstrom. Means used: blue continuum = 3.68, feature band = 3.37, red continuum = 3.7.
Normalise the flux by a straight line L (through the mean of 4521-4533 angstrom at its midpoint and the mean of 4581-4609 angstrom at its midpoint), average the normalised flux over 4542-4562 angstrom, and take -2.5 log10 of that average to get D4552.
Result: 0.02 mag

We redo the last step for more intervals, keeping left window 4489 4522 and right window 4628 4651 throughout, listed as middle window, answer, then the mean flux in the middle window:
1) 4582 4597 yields 0.02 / 3.53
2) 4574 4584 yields 0.02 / 3.54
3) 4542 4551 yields 0.07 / 3.36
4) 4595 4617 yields -0.03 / 3.7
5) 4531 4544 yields 0.09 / 3.29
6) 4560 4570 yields -0.03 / 3.69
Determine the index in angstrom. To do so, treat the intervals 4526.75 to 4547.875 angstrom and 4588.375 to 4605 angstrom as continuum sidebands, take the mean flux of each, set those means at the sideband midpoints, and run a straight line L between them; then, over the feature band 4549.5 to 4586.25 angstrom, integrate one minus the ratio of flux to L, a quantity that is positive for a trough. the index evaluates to -0.9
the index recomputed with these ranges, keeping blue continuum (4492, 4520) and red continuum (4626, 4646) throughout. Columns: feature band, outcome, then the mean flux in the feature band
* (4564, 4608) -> 0.4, 3.63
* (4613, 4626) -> -0.4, 3.82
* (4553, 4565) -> 0.4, 3.52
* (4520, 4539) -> 1.4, 3.33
